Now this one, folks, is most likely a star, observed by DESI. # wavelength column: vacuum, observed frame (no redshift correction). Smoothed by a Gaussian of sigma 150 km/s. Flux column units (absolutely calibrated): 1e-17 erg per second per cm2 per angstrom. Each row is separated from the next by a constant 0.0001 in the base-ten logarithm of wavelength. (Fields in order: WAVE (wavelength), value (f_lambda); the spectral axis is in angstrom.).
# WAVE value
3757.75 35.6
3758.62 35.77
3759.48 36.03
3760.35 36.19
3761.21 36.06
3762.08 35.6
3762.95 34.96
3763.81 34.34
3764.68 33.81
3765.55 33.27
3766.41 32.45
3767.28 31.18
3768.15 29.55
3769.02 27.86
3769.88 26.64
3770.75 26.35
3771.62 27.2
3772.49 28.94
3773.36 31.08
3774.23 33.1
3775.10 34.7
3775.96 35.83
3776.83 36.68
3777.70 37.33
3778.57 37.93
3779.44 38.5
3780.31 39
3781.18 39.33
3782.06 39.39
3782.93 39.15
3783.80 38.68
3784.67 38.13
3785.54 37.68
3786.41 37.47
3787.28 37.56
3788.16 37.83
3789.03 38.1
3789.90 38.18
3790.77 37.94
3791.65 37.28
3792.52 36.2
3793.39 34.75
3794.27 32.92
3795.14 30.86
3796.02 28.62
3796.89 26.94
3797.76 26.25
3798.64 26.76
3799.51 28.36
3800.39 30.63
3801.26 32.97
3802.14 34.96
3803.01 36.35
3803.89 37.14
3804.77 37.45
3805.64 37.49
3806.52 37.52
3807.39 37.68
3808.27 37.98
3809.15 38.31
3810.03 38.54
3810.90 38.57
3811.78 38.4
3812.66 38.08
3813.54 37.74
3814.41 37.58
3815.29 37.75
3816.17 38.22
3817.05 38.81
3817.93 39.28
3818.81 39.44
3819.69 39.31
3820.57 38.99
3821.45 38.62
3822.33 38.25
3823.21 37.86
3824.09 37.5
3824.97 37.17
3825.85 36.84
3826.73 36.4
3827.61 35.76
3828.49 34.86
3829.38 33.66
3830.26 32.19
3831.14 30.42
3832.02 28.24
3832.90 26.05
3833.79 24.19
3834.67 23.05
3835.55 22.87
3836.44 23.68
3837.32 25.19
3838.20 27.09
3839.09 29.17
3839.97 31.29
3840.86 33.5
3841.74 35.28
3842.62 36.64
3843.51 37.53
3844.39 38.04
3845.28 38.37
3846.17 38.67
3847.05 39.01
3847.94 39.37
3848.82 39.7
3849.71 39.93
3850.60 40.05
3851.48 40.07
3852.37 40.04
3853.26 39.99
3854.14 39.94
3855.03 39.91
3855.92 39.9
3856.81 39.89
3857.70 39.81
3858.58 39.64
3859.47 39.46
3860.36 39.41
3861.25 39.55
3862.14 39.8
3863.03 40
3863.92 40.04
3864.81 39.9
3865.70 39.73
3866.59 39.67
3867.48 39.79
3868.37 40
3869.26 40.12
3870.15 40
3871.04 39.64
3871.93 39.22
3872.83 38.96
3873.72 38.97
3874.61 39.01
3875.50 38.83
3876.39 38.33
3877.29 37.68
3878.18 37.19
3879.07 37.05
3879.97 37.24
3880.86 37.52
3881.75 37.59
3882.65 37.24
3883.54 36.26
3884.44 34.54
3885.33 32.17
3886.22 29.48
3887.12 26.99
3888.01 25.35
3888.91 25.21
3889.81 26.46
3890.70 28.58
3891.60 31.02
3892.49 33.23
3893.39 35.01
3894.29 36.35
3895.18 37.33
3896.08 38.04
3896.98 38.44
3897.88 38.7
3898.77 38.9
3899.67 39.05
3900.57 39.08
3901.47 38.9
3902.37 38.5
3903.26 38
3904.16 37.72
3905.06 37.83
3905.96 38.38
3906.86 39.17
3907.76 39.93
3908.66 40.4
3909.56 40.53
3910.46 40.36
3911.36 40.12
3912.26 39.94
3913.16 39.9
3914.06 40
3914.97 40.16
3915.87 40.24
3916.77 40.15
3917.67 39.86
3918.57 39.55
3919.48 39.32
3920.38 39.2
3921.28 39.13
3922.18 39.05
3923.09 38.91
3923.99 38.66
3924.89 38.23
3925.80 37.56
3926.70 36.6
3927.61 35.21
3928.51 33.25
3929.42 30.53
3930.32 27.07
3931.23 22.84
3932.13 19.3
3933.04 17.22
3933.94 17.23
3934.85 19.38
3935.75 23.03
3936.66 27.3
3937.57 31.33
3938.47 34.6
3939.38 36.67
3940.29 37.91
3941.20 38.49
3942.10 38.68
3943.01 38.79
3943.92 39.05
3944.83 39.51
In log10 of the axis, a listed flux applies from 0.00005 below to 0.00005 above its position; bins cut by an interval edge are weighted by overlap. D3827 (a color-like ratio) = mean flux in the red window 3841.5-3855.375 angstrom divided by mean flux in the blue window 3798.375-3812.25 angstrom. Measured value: 1.09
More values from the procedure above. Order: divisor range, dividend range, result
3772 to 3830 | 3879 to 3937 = 0.96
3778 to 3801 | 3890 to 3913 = 1.07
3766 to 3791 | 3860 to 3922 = 1.07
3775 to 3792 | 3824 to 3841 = 0.80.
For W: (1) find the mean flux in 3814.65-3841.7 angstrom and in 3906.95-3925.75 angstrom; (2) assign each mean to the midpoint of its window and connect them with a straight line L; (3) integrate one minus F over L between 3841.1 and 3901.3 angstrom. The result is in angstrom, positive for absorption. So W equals -1.8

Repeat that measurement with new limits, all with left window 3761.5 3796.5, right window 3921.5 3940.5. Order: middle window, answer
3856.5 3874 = -4.0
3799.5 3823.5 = -2.6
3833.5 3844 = 1.2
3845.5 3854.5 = -1.9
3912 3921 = -2.6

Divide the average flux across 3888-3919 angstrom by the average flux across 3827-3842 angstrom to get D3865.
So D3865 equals 1.3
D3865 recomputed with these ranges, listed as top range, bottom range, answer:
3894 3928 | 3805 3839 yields 1.12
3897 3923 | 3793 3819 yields 1.12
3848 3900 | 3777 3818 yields 1.03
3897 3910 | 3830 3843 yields 1.36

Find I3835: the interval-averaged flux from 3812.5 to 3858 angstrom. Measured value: 35.6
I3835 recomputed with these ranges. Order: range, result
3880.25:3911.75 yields 35.8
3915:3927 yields 39.1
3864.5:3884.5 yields 38.5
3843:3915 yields 37.8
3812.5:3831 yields 37.2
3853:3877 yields 39.6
